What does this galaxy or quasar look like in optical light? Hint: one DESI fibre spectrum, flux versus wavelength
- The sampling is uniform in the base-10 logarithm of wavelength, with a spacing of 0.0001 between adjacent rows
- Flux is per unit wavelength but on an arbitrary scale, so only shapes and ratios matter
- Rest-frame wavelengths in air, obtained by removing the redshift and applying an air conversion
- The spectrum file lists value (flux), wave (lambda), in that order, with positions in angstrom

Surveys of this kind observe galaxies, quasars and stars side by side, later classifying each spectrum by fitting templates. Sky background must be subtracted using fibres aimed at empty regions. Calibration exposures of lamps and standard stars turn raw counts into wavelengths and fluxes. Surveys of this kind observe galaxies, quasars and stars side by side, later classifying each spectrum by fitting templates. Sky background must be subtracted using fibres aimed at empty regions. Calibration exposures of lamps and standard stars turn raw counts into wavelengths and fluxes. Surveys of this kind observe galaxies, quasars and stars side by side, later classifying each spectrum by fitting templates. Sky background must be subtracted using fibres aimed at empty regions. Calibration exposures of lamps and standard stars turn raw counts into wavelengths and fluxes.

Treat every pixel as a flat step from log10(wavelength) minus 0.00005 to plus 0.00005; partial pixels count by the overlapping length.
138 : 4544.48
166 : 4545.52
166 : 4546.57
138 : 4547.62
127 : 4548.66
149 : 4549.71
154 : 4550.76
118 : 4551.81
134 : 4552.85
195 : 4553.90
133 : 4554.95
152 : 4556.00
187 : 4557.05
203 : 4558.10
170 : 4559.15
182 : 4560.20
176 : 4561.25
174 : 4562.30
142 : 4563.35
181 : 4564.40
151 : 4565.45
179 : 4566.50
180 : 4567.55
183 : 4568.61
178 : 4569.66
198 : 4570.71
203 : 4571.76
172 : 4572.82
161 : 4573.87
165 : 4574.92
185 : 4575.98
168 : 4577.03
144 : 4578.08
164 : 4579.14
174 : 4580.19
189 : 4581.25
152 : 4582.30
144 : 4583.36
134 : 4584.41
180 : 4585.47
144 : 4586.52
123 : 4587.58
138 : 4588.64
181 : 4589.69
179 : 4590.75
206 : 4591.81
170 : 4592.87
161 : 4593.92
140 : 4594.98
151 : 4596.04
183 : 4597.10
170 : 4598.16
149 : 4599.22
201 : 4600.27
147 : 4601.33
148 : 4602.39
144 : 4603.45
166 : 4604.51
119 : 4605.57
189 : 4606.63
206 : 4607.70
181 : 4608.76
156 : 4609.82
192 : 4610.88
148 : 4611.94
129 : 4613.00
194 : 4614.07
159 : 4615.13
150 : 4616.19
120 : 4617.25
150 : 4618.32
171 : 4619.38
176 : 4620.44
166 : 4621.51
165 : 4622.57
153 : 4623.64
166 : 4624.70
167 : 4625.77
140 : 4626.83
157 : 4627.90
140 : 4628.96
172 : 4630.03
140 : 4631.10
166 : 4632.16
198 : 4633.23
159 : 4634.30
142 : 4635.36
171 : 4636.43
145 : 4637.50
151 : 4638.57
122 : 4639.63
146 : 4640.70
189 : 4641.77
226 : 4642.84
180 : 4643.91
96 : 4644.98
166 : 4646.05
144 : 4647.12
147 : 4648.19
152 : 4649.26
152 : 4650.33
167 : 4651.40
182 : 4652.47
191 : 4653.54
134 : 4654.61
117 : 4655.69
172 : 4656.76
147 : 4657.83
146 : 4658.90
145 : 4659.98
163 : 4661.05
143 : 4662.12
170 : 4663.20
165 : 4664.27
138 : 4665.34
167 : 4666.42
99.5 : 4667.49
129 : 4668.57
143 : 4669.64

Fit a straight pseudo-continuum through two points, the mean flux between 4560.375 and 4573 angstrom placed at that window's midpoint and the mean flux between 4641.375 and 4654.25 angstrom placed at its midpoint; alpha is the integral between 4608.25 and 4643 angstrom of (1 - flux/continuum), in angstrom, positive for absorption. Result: 1.7 angstrom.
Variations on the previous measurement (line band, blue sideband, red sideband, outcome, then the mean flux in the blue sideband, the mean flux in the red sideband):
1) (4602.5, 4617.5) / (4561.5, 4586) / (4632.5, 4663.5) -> 0.21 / 170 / 157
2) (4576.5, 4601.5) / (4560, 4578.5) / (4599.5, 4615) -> 1.01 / 174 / 165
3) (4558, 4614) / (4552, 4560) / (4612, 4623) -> -1.70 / 166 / 158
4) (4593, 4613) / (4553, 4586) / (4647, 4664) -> 0.16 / 171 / 155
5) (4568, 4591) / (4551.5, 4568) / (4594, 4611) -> -0.08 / 167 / 164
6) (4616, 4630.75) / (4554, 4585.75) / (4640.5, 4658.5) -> 0.58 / 170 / 159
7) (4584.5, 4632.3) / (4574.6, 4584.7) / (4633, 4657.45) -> -0.09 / 162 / 158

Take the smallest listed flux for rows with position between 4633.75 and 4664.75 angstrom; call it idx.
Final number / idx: 96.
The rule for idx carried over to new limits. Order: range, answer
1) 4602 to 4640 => 119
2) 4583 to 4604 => 123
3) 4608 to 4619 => 120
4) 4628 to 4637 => 140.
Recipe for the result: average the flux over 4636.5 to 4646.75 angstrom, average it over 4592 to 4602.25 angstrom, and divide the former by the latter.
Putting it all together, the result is 0.96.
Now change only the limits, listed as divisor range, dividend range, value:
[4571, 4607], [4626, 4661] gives 0.96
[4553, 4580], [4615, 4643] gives 0.92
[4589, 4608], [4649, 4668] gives 0.92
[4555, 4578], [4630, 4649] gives 0.91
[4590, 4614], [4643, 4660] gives 0.93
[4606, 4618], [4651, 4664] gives 0.95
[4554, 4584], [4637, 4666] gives 0.91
